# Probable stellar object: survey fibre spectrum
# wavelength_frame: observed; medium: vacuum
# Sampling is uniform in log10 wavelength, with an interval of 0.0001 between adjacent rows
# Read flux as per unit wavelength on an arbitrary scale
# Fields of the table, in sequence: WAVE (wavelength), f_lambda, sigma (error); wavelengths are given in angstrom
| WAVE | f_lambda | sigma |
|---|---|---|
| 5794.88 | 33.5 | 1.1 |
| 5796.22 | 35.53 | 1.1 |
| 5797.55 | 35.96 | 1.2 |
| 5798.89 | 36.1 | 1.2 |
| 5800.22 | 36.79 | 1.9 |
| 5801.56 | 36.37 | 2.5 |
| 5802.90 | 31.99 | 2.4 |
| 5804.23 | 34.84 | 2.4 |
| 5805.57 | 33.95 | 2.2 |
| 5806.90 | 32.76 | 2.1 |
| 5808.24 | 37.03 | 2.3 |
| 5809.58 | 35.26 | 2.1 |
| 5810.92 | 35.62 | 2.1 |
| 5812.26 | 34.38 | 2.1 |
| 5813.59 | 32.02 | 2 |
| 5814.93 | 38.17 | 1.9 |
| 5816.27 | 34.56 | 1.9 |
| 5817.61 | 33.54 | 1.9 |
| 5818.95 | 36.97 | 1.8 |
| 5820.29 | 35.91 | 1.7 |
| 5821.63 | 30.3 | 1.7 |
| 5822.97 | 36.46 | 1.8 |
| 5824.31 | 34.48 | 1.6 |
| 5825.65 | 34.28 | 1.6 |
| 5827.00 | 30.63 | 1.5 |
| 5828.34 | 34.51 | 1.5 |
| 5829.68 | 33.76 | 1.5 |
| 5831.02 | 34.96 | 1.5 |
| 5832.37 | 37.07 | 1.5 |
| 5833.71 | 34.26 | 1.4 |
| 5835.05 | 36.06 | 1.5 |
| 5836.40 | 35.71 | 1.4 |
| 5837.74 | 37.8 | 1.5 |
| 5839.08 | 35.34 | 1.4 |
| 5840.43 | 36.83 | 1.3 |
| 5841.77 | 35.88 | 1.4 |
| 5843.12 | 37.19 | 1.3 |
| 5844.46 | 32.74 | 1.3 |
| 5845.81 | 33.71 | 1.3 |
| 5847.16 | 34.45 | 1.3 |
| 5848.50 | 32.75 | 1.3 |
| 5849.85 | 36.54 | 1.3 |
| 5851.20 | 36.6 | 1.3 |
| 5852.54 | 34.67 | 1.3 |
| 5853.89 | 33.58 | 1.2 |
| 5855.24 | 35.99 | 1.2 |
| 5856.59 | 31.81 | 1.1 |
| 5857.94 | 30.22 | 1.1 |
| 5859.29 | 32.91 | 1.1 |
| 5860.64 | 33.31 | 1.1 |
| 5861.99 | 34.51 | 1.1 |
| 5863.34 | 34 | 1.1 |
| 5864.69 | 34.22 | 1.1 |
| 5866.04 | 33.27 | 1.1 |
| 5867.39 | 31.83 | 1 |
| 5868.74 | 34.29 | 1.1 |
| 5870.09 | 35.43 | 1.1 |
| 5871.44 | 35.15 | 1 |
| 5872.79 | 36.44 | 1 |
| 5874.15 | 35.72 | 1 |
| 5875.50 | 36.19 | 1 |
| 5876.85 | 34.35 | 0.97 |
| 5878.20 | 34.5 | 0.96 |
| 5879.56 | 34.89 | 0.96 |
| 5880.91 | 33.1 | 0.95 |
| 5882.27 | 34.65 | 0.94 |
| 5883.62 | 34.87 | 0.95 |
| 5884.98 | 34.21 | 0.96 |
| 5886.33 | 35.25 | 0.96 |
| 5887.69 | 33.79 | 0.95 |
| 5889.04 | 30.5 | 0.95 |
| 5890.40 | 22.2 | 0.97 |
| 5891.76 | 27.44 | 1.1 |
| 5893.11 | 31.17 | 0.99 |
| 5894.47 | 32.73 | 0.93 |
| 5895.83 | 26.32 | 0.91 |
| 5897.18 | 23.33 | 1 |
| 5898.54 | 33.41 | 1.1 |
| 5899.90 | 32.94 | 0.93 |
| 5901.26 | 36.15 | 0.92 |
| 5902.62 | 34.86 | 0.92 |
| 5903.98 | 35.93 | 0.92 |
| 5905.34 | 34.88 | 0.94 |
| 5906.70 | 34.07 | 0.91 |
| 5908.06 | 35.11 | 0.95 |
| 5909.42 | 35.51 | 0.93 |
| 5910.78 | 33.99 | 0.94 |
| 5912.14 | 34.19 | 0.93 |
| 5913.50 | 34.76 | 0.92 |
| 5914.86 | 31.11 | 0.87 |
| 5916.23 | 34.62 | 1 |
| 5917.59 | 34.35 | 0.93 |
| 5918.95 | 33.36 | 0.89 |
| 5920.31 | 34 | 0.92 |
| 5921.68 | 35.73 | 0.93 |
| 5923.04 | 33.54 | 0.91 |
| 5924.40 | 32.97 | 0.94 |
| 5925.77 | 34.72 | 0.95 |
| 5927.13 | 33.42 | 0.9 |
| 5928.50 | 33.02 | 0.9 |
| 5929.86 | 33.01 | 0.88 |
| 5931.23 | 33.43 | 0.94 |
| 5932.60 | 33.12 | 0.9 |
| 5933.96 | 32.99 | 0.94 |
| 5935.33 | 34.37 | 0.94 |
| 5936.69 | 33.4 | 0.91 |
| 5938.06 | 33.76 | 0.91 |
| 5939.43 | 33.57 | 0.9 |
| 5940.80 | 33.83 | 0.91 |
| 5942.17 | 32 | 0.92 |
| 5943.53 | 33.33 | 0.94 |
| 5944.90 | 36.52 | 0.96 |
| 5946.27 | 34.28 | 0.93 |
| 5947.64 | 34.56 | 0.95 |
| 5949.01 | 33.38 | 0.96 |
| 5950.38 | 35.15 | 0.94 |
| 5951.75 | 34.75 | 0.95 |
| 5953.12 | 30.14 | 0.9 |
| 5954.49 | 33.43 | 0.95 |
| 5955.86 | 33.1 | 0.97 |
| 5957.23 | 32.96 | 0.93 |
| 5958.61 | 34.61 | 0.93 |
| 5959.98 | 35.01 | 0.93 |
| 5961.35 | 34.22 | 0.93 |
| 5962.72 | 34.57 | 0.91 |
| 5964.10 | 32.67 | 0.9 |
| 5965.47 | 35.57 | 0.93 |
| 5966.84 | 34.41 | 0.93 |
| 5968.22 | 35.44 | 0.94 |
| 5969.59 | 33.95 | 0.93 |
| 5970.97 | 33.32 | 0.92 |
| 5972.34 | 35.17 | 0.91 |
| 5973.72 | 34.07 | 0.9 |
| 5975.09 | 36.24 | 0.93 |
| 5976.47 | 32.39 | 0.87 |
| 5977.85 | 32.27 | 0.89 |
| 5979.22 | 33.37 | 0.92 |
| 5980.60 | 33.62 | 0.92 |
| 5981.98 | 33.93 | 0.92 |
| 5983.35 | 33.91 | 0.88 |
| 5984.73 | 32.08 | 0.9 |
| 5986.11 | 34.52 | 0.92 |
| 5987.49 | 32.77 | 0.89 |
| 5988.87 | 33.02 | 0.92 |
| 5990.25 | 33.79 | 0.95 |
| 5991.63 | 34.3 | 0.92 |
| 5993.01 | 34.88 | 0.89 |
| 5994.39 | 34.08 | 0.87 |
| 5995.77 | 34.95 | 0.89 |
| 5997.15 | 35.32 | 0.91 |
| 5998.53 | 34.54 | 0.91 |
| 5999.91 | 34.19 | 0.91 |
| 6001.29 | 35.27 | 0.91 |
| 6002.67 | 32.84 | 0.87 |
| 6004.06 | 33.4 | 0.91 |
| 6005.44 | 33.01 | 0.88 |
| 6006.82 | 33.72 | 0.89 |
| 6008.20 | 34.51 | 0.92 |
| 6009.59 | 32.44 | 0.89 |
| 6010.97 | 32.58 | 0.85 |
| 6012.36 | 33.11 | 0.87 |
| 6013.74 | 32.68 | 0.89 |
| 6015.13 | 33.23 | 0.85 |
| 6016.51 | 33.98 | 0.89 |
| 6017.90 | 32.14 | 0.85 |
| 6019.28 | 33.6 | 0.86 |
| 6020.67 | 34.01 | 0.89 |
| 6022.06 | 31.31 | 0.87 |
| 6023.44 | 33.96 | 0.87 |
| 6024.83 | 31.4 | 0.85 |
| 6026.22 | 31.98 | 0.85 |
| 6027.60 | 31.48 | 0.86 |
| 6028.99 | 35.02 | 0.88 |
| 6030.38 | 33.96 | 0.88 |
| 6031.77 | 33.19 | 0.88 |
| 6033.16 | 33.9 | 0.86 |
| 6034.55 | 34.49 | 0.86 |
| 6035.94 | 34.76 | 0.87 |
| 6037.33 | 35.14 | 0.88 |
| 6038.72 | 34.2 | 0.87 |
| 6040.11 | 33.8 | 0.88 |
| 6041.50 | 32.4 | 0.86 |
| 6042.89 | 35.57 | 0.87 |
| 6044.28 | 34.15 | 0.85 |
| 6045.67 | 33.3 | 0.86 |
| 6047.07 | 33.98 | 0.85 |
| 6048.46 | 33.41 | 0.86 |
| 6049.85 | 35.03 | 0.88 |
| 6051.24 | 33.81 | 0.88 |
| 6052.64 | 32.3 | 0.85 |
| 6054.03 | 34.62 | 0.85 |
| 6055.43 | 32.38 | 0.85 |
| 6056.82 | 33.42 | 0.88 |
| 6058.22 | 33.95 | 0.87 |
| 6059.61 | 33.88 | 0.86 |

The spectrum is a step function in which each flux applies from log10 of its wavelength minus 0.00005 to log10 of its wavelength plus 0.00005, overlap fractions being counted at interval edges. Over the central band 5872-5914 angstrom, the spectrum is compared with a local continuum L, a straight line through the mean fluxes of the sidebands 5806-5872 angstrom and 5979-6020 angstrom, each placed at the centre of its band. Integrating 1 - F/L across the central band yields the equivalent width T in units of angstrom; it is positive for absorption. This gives 1.37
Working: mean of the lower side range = 34.6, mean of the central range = 33.1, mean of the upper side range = 33.7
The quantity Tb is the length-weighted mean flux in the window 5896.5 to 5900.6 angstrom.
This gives 29.9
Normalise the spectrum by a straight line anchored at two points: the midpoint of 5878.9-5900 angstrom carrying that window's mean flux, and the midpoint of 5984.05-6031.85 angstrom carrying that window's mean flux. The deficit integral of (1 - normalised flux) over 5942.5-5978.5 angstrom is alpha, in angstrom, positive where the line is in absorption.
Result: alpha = -1.6 angstrom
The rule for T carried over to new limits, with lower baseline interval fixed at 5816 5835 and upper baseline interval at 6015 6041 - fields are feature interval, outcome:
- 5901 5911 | -0.30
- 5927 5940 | 0.20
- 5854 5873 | 0.29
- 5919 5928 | -0.01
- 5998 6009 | -0.11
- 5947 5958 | 0.13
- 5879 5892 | 0.74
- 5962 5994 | -0.21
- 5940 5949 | -0.04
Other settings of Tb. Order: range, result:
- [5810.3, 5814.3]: 34.1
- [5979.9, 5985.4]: 33.4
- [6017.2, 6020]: 32.9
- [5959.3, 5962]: 34.7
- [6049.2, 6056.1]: 33.6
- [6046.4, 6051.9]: 34.1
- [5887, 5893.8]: 29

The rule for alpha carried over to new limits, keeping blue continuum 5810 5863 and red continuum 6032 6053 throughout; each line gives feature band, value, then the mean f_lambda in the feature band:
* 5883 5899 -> 1.9 angstrom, 30.4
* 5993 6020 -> 0.3 angstrom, 33.7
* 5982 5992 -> 0.2 angstrom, 33.5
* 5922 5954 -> 0.6 angstrom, 33.6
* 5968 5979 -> 0.1 angstrom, 34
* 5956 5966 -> 0.0 angstrom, 34.1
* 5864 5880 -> -0.1 angstrom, 34.7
